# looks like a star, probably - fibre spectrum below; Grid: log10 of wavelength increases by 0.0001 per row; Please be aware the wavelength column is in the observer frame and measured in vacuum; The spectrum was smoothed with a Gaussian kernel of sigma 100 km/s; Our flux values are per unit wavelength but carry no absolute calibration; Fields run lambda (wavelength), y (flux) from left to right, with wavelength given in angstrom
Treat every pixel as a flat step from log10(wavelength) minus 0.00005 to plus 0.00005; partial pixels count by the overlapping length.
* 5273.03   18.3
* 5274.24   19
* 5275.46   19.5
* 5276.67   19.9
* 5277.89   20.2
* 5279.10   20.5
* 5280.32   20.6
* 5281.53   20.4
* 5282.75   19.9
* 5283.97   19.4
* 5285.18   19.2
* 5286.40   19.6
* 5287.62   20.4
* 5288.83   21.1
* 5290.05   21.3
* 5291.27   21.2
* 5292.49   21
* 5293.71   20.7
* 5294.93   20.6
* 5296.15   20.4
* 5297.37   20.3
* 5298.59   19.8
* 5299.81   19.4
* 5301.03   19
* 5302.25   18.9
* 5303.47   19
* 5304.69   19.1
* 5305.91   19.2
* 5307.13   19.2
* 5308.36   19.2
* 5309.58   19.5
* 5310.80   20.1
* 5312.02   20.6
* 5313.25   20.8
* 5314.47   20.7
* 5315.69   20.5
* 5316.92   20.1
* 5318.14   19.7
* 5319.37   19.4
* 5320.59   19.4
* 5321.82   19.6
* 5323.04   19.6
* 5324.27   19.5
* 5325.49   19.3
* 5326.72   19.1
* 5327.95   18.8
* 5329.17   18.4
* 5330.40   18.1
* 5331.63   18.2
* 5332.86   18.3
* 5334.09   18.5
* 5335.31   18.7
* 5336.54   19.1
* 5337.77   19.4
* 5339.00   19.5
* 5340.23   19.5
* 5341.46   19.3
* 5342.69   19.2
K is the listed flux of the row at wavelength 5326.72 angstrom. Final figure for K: 19.1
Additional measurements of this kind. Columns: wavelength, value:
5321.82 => 19.6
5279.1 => 20.5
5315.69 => 20.5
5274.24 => 19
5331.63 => 18.2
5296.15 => 20.4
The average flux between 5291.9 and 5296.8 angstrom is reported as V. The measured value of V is 20.7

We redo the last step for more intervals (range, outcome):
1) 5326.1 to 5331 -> 18.6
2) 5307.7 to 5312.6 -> 19.8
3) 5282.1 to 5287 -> 19.5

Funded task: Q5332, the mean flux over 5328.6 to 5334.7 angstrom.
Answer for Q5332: 18.3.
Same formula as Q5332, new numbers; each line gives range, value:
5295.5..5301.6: 19.8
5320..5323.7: 19.5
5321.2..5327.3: 19.4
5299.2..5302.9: 19.1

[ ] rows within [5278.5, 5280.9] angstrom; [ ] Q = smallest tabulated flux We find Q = 20.5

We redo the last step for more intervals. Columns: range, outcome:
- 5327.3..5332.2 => 18.1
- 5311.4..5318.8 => 19.7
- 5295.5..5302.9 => 18.9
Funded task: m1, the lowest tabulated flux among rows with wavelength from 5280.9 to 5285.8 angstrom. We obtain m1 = 19.2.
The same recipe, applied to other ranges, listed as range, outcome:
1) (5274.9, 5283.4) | 19.5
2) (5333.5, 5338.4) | 18.5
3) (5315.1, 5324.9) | 19.4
